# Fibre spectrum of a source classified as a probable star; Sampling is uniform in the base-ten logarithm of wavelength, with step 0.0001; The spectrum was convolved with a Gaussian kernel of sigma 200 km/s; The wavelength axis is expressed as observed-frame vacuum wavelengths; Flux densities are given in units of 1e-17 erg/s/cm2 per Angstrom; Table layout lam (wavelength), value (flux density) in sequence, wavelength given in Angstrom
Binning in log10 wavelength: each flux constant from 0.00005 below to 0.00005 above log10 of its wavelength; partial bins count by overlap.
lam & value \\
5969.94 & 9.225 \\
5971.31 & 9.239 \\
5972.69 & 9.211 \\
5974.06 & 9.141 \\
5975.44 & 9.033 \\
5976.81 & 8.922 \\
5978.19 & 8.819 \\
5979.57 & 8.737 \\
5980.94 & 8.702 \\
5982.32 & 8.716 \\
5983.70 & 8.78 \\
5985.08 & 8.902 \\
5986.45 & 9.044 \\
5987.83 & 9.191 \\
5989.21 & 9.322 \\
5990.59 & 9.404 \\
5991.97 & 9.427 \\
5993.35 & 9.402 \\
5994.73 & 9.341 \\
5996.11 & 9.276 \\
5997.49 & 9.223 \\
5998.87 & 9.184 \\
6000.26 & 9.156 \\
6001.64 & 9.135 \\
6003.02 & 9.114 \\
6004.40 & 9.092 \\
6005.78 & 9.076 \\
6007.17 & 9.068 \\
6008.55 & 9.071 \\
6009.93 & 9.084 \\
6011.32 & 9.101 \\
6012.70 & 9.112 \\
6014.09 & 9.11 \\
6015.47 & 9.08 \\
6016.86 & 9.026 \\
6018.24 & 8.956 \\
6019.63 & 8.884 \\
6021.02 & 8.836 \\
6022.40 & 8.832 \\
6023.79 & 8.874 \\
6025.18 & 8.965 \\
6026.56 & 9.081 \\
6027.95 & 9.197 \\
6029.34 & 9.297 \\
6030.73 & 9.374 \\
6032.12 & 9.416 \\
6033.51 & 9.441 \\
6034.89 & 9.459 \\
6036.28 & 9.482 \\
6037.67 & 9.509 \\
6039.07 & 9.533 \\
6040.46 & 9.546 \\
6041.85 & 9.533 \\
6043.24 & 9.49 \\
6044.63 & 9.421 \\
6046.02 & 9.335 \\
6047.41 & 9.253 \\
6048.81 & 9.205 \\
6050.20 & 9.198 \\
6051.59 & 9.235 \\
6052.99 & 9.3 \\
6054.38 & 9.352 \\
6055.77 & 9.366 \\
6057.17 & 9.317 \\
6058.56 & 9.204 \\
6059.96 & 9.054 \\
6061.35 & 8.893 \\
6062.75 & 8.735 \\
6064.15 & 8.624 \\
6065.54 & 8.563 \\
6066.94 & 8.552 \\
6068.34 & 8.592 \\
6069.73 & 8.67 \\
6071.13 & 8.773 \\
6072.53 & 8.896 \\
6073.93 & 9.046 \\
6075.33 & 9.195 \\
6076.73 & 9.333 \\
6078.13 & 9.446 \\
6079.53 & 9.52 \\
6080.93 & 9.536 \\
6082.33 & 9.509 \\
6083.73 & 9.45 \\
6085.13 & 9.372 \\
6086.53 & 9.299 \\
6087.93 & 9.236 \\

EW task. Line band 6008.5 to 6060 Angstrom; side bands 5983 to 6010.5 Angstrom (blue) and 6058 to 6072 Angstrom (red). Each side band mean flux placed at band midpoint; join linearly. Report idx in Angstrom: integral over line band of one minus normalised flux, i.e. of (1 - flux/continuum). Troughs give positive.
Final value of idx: -1.66 Angstrom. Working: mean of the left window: 9.17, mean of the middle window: 9.23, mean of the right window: 8.76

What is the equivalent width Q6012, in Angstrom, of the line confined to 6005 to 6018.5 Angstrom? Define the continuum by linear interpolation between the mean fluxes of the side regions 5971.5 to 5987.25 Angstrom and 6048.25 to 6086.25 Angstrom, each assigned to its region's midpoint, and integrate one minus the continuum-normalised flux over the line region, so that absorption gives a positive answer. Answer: -0.1 Angstrom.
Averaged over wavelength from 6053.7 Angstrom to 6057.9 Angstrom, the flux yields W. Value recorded 9.35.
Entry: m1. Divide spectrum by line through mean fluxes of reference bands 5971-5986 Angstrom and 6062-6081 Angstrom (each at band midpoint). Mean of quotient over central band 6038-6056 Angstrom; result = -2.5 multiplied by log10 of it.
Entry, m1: -0.05 mag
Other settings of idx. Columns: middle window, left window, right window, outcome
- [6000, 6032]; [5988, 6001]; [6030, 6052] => 0.94 Angstrom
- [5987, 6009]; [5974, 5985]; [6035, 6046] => -0.45 Angstrom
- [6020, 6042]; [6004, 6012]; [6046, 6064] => -0.34 Angstrom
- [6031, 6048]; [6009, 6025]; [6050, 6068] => -0.85 Angstrom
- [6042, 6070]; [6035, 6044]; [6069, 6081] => 0.76 Angstrom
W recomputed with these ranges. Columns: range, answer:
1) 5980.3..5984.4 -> 8.72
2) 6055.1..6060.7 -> 9.23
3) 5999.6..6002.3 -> 9.15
